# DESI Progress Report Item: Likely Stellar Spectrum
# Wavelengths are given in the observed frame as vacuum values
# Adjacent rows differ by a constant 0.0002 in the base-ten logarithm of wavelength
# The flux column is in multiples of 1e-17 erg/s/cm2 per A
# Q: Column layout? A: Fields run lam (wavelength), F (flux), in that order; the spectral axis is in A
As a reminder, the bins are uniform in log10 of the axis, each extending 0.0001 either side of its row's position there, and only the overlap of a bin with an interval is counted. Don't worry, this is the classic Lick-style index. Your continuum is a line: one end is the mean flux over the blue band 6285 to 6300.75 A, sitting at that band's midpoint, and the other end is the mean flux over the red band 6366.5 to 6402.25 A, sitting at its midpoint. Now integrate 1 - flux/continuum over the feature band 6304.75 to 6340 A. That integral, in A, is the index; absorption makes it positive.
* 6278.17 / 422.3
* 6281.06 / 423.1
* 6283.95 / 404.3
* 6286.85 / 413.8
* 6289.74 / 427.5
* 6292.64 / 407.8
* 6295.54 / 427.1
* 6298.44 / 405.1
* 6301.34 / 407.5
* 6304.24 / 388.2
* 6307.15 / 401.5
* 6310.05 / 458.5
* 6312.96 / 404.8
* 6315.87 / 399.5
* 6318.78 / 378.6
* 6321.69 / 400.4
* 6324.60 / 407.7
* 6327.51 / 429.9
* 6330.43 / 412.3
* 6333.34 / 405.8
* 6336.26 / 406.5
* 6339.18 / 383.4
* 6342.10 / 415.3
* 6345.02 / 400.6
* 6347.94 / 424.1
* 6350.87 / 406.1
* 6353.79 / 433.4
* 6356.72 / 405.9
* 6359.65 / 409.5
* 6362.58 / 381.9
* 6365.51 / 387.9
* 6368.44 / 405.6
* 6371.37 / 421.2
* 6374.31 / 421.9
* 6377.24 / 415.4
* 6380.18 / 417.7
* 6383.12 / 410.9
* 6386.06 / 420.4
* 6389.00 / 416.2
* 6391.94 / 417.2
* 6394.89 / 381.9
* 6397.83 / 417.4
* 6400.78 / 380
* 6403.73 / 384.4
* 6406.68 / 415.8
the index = 0.5 A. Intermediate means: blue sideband 415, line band 407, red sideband 410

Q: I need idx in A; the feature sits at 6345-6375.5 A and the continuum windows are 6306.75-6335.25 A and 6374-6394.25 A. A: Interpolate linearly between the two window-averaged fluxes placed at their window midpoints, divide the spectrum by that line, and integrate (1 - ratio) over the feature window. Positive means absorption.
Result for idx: 0.3 A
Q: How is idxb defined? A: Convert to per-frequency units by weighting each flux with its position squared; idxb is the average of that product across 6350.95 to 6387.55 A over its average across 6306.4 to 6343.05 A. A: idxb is 1.0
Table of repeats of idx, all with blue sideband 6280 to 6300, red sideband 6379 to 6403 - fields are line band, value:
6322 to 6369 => 0.41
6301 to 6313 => 0.01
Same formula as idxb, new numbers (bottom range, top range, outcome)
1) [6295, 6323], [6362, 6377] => 1.02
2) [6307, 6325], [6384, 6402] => 1.02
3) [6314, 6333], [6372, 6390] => 1.05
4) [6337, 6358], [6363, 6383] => 1.01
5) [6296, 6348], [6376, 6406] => 1.02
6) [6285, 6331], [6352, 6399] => 1.02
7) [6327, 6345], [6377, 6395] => 1.03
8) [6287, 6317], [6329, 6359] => 1.00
